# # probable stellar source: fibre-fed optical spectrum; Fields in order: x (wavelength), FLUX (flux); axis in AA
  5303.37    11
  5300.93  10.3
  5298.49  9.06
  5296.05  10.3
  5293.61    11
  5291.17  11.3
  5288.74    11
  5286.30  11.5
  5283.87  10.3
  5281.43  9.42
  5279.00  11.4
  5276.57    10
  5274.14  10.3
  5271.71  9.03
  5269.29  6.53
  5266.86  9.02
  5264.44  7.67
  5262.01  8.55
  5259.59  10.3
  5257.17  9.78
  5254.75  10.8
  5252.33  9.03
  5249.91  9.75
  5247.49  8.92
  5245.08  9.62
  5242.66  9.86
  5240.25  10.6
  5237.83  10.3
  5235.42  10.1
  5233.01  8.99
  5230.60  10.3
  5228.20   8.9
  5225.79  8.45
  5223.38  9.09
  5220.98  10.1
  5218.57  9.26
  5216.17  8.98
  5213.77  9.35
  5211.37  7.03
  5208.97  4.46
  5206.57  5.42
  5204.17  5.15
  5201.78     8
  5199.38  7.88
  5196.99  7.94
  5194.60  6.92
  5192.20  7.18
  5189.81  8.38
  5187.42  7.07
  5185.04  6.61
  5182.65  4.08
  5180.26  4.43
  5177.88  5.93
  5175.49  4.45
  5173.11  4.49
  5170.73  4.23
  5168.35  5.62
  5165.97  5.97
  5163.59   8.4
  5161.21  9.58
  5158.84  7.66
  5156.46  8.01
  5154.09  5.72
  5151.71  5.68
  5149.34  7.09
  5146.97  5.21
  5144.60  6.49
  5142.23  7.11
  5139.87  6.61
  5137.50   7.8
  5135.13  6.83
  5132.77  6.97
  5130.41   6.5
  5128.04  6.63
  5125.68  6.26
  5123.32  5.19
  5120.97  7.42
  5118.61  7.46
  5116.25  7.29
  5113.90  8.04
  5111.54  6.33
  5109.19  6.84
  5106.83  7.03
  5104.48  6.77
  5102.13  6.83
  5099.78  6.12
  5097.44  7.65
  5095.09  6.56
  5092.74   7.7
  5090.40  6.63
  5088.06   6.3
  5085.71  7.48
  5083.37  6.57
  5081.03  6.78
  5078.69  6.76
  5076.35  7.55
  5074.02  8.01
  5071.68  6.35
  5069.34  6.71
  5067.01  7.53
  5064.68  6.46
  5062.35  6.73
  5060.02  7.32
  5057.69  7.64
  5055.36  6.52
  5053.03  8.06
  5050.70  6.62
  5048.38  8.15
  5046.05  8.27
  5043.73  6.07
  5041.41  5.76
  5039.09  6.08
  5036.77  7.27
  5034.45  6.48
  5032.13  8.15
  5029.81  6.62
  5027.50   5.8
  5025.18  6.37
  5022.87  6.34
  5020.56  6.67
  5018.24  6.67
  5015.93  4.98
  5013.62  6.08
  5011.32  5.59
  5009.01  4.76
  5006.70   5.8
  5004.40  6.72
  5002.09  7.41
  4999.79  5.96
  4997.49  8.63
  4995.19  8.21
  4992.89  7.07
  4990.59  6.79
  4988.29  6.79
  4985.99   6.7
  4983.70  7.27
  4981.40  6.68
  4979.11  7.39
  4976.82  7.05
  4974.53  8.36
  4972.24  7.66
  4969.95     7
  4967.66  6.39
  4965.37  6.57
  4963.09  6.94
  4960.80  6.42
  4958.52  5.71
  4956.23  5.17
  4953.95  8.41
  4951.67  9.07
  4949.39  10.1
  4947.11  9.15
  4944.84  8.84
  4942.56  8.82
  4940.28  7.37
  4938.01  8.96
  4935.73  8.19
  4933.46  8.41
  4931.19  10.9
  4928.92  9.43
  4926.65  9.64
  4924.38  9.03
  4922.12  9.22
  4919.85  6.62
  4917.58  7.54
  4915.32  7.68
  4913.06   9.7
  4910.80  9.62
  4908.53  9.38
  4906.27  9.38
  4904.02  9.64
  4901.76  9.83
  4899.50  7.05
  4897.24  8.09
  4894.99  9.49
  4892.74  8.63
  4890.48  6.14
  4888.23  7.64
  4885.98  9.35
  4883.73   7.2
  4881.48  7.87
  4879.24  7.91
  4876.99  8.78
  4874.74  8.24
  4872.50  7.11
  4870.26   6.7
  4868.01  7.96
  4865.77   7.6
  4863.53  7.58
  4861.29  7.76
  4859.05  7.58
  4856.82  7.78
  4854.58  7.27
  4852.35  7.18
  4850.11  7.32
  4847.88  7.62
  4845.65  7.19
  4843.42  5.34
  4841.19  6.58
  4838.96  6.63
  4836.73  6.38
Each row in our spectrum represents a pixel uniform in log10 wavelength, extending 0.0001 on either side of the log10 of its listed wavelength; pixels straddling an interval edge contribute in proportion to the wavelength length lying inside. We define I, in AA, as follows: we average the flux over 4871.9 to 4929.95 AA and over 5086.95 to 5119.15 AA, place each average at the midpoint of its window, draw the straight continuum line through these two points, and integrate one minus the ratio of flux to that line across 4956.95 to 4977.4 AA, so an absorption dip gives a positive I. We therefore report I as 2.9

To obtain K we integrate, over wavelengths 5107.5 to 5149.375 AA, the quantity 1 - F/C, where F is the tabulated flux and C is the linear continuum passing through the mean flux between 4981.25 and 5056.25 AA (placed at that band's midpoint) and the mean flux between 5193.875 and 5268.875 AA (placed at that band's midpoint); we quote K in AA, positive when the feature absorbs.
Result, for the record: 5.2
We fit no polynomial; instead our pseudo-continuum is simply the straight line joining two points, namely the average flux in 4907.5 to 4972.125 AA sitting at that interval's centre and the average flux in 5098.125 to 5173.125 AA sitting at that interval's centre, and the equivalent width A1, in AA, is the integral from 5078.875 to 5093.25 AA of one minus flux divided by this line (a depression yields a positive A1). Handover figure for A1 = 0.5 AA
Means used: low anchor 8.21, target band 6.86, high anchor 6.73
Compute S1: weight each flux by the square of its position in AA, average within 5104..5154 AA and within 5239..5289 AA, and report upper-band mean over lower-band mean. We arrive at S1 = 1.5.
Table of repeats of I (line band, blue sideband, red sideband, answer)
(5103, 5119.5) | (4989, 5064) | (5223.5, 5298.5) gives 1.5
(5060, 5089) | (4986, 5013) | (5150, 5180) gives -2.0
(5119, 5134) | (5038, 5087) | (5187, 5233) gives 1.8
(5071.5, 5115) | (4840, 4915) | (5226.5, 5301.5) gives 9.7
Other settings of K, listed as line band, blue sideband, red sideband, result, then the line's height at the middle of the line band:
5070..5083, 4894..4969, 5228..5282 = 2.71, 8.9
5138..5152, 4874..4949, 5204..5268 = 3.75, 8.85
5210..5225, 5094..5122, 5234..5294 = 0.15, 8.99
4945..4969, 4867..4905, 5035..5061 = 0.61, 7.64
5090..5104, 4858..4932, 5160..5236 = 1.29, 7.63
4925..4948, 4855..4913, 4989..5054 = -4.08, 7.62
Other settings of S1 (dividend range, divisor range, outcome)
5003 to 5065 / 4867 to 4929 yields 0.83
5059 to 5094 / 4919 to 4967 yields 0.90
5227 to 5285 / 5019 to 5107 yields 1.49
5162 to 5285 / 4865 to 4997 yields 1.14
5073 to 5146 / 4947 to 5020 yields 1.05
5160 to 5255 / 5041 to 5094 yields 1.16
